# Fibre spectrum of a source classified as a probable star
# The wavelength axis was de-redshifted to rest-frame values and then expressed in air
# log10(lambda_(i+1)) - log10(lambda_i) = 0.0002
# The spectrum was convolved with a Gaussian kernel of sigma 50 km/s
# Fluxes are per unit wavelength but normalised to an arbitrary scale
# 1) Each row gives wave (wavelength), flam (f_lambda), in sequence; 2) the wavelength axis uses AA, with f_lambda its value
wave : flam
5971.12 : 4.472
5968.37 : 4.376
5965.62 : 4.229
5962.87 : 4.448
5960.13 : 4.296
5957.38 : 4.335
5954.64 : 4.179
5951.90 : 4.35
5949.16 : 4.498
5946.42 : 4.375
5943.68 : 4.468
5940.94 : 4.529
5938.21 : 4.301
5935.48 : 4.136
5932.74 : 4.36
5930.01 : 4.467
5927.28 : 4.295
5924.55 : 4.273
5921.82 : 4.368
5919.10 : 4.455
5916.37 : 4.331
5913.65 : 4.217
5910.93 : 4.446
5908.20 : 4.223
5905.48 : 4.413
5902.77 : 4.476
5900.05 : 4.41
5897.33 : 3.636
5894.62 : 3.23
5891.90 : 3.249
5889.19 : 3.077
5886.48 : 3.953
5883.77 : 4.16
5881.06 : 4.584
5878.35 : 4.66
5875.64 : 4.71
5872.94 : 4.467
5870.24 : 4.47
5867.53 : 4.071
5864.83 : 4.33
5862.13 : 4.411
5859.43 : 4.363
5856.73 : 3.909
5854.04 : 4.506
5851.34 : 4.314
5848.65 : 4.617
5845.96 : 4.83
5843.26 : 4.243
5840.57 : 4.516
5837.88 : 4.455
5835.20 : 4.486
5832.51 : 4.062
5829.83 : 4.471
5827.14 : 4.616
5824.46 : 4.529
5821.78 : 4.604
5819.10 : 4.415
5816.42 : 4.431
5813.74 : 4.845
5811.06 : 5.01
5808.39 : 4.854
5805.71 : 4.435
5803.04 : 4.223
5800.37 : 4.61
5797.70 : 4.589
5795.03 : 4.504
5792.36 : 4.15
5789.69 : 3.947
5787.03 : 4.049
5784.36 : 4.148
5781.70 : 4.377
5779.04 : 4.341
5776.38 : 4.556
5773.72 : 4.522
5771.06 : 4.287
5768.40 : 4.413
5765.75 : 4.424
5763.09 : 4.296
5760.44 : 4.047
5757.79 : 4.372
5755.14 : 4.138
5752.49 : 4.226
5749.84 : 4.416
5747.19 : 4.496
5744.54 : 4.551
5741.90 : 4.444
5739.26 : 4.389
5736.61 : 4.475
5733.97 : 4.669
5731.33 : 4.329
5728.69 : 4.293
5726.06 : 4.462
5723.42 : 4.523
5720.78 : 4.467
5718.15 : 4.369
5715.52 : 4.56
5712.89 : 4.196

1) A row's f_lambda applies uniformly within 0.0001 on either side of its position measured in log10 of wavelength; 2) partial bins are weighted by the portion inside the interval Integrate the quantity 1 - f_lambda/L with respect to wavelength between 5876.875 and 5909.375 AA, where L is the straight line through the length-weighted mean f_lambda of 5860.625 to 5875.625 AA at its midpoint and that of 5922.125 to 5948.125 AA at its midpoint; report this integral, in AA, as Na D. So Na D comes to 2.7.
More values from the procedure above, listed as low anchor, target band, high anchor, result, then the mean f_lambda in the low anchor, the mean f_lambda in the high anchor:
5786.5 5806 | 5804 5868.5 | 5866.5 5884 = -1.1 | 4.32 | 4.47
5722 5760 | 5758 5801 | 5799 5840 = 1.4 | 4.4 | 4.54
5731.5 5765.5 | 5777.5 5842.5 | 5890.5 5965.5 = -1.7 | 4.38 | 4.25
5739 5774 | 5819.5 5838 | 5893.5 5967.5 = -0.6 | 4.35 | 4.29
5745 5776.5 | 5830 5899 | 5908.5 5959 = 2.1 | 4.35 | 4.35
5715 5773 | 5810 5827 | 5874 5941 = -1.3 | 4.39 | 4.19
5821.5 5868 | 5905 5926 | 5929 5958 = 0.2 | 4.41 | 4.36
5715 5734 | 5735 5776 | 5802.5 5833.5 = 1.0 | 4.44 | 4.55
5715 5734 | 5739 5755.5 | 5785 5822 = 0.2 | 4.44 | 4.47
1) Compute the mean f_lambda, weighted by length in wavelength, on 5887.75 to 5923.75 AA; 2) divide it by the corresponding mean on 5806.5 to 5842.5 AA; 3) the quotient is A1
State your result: 0.89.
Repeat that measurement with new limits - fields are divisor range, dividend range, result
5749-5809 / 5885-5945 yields 0.96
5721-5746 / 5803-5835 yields 1.02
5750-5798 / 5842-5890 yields 1.01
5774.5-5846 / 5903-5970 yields 0.98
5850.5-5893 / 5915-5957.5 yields 1.04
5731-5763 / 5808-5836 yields 1.04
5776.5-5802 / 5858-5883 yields 1.03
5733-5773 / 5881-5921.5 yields 0.93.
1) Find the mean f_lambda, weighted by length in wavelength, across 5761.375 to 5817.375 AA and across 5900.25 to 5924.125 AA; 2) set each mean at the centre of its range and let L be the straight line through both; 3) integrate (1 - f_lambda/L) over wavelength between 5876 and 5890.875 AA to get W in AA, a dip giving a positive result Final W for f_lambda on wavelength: 0.9 AA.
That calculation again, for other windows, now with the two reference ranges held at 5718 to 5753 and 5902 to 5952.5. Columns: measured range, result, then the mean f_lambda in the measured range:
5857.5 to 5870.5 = 0.28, 4.3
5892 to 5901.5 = 1.48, 3.7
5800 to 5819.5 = -0.88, 4.61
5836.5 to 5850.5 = -0.40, 4.53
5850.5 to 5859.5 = 0.28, 4.26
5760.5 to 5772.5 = 0.29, 4.32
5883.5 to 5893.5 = 1.92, 3.54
